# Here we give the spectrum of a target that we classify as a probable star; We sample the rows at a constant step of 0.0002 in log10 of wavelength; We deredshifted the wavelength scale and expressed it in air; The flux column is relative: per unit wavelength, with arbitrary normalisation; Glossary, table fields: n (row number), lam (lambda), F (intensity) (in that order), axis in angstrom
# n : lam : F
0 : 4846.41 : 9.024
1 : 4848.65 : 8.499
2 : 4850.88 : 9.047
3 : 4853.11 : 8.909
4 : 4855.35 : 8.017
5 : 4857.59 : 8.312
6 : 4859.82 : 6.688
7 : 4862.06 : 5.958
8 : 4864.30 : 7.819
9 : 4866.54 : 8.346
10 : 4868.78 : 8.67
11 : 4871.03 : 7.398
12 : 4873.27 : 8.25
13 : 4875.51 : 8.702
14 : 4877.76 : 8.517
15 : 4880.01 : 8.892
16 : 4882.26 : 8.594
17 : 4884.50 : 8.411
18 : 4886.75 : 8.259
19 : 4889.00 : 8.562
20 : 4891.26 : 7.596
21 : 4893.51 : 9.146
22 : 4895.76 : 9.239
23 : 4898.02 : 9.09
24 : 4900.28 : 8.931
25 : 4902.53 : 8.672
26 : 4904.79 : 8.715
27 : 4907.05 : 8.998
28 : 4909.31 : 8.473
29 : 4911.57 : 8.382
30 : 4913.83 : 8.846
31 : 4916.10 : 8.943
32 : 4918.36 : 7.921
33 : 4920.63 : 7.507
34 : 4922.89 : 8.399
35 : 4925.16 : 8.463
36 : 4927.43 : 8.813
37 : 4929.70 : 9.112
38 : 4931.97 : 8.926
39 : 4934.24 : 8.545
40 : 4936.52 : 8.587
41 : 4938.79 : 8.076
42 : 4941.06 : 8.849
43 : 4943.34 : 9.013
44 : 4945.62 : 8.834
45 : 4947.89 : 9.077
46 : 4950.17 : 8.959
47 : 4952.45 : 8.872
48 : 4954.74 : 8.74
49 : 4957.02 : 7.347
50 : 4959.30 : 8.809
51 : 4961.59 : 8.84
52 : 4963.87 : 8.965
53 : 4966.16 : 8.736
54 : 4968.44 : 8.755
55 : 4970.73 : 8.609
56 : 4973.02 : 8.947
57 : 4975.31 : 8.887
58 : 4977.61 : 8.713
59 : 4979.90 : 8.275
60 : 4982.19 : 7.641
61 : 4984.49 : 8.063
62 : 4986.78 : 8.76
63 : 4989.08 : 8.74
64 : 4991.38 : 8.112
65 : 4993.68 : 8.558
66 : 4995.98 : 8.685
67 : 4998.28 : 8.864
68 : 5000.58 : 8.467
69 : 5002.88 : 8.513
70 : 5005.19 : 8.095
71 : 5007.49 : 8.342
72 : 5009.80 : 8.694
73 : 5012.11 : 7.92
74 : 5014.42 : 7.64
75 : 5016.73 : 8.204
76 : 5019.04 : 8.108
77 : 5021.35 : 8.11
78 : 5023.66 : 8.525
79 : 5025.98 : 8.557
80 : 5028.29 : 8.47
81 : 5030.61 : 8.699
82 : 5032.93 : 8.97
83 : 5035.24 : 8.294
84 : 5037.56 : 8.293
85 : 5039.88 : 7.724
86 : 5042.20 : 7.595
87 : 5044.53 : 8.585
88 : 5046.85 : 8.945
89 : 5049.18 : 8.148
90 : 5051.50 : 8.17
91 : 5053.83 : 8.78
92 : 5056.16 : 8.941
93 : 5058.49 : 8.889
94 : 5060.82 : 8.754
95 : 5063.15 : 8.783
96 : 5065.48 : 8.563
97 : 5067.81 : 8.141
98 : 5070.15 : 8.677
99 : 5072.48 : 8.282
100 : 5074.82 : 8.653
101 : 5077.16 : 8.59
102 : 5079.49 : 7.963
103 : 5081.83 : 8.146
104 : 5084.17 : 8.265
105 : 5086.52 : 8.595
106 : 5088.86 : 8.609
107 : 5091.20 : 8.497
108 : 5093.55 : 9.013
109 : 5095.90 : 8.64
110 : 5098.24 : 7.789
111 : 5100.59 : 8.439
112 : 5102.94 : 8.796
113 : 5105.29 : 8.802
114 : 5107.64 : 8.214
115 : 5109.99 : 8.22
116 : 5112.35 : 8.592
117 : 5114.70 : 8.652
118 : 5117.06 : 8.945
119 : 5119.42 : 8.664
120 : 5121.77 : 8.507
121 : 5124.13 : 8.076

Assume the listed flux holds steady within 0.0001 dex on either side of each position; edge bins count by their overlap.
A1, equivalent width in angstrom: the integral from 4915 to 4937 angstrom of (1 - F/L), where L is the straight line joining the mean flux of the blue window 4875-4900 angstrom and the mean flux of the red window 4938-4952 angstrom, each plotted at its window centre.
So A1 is 0.6 angstrom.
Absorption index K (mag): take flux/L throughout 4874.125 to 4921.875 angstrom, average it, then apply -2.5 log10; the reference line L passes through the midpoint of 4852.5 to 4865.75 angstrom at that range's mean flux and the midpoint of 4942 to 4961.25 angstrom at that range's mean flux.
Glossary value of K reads -0.07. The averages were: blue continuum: 7.58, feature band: 8.59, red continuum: 8.71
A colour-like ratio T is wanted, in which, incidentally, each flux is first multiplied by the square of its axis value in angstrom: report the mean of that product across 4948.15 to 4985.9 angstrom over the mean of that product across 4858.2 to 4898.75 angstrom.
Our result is 1.1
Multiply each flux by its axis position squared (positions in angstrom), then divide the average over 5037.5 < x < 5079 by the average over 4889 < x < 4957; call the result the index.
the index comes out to 1.03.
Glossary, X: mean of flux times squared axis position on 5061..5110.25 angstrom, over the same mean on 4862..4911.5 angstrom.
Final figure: 1.08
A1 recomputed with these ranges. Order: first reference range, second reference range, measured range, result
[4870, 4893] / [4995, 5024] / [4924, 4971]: -2.2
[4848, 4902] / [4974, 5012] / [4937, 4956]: -0.9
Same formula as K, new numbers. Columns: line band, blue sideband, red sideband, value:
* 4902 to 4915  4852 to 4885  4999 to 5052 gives -0.068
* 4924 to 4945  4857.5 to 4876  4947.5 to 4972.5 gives -0.035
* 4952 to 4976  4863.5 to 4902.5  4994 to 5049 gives -0.032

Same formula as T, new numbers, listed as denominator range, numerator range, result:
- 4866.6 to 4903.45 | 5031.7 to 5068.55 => 1.06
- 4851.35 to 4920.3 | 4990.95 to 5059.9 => 1.06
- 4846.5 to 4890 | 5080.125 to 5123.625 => 1.14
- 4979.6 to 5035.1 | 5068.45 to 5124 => 1.05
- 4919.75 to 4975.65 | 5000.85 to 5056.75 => 0.99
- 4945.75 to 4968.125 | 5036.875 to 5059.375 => 1.00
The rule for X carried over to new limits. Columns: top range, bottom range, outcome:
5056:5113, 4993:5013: 1.04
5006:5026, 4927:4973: 0.97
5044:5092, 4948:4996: 1.03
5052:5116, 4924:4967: 1.03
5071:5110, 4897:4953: 1.04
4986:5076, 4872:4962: 1.03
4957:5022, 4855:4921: 1.05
